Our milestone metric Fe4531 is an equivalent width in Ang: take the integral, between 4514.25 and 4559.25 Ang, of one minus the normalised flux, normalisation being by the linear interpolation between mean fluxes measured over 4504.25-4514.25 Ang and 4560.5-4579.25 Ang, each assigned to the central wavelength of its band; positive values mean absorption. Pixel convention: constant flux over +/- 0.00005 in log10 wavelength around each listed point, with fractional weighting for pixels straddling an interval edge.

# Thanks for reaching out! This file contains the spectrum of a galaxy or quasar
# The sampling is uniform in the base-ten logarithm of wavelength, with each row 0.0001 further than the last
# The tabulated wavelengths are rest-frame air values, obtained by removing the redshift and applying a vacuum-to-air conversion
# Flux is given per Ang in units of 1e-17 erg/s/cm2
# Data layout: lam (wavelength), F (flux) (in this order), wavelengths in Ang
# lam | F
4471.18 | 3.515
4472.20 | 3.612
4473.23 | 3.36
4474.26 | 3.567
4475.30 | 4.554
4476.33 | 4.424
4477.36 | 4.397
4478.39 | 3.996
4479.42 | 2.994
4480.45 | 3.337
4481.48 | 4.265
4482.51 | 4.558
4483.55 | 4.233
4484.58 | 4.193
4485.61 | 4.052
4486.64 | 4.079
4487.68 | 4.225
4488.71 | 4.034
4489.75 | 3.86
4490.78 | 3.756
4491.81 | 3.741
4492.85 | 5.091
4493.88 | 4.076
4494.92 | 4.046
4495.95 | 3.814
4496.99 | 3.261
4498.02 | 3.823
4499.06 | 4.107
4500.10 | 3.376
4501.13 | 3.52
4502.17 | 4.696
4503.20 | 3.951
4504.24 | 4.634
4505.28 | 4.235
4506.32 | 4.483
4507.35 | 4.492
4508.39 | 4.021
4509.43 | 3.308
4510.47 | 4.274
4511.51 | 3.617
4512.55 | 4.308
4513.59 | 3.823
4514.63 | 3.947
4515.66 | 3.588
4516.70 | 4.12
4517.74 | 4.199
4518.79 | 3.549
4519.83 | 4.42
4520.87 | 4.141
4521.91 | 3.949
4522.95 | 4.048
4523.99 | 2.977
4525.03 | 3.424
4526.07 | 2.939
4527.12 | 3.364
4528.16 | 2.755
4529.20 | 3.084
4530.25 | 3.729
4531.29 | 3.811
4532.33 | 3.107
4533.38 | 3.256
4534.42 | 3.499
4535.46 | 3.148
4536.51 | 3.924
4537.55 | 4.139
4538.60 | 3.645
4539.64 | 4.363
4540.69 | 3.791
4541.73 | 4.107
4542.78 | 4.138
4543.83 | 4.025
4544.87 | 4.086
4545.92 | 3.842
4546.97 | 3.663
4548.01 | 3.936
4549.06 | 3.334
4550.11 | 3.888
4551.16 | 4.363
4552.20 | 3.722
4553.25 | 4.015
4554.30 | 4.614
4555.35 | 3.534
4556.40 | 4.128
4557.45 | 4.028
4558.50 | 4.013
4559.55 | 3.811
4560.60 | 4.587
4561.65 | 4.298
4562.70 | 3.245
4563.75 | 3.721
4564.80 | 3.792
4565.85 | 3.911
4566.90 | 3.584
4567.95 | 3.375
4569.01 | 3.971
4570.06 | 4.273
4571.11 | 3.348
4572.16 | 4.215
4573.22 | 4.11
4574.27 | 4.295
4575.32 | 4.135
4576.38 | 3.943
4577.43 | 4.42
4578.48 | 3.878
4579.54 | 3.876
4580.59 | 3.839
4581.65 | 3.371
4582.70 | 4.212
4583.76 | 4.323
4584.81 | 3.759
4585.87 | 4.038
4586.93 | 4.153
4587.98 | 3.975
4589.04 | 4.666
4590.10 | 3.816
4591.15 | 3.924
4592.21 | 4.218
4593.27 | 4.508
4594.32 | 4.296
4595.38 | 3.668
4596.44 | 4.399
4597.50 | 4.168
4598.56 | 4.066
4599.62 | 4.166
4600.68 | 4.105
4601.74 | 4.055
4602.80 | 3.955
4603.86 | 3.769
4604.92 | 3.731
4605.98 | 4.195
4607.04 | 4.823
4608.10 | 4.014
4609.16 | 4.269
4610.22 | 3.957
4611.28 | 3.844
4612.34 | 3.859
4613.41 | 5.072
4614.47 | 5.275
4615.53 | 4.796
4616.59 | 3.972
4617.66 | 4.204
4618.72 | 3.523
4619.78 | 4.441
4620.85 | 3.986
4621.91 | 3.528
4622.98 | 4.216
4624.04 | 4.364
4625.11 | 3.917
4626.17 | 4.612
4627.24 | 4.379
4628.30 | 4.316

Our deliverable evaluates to 2.7 Ang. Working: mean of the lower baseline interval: 4.09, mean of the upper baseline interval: 3.94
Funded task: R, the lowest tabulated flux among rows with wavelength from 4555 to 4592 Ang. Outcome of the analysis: 3.245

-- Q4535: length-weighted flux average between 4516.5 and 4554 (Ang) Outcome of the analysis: 3.74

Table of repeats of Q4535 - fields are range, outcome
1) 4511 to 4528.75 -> 3.71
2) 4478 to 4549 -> 3.86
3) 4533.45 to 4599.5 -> 3.97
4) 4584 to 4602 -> 4.12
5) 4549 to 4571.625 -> 3.9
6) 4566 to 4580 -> 3.95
